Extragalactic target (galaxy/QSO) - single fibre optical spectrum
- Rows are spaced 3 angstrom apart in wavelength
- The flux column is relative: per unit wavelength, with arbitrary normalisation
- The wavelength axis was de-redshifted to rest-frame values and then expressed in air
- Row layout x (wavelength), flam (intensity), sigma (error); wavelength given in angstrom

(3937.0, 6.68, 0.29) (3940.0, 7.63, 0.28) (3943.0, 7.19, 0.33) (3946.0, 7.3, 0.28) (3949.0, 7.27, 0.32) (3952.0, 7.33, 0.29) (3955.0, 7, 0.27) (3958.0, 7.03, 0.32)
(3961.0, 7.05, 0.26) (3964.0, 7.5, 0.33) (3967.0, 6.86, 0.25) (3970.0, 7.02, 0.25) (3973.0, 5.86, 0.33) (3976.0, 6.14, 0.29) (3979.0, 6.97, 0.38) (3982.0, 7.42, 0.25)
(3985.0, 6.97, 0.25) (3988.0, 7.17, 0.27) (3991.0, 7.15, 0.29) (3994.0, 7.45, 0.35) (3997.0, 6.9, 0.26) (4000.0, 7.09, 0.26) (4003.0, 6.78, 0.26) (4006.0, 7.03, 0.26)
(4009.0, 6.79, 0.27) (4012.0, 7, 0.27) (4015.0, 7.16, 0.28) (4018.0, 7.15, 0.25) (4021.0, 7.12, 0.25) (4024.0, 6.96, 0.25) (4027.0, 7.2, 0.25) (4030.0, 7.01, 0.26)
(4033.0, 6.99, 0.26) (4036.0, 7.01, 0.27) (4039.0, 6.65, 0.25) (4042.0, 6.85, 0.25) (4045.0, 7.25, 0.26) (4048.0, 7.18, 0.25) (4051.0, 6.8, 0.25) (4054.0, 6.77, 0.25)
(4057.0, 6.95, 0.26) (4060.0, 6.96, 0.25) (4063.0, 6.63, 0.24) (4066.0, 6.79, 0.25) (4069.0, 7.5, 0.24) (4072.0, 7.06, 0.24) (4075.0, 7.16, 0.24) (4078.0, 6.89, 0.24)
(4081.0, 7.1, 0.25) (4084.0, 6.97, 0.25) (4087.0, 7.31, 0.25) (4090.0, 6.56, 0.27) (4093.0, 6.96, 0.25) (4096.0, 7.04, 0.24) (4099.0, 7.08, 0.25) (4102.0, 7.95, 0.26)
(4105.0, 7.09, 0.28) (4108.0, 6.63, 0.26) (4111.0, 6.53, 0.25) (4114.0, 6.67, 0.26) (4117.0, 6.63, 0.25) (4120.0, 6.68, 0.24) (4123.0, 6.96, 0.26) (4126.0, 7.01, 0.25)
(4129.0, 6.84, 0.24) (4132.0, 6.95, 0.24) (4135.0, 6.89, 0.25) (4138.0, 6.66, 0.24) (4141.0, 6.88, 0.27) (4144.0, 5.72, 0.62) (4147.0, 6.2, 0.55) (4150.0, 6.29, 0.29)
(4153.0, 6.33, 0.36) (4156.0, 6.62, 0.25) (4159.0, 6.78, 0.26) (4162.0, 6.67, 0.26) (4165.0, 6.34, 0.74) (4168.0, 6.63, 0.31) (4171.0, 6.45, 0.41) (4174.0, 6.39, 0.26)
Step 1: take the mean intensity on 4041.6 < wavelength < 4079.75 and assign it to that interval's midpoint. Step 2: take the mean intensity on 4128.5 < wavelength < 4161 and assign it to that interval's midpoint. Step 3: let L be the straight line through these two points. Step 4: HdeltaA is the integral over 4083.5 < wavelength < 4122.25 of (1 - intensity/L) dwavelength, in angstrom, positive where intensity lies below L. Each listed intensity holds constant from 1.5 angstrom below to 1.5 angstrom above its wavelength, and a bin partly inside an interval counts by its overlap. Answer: -0.91 angstrom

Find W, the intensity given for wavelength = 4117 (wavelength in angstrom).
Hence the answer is 6.63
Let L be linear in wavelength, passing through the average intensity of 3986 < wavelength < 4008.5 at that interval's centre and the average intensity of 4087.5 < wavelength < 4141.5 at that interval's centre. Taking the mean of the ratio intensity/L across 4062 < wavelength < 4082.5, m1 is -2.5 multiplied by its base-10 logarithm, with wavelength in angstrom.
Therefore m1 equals -0.01 mag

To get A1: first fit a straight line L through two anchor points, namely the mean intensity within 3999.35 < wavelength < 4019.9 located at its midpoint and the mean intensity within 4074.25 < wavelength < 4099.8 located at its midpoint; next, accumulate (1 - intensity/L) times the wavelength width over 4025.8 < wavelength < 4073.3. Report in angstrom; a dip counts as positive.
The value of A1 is 0.18 angstrom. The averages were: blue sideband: 7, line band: 6.97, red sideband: 7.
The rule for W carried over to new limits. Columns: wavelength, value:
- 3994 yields 7.45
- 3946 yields 7.3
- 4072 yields 7.06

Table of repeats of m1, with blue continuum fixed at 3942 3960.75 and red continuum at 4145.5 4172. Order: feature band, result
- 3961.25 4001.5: 0.02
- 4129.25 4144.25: -0.03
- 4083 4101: -0.05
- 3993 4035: -0.01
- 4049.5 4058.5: 0.00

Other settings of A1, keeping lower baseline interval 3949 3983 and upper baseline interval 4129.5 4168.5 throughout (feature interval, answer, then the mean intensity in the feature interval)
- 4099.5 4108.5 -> -0.9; 7.27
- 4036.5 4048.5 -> -0.4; 6.97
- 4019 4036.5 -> -0.6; 7.05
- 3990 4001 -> -0.4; 7.15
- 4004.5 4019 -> -0.4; 7.02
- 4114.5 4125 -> -0.2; 6.76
